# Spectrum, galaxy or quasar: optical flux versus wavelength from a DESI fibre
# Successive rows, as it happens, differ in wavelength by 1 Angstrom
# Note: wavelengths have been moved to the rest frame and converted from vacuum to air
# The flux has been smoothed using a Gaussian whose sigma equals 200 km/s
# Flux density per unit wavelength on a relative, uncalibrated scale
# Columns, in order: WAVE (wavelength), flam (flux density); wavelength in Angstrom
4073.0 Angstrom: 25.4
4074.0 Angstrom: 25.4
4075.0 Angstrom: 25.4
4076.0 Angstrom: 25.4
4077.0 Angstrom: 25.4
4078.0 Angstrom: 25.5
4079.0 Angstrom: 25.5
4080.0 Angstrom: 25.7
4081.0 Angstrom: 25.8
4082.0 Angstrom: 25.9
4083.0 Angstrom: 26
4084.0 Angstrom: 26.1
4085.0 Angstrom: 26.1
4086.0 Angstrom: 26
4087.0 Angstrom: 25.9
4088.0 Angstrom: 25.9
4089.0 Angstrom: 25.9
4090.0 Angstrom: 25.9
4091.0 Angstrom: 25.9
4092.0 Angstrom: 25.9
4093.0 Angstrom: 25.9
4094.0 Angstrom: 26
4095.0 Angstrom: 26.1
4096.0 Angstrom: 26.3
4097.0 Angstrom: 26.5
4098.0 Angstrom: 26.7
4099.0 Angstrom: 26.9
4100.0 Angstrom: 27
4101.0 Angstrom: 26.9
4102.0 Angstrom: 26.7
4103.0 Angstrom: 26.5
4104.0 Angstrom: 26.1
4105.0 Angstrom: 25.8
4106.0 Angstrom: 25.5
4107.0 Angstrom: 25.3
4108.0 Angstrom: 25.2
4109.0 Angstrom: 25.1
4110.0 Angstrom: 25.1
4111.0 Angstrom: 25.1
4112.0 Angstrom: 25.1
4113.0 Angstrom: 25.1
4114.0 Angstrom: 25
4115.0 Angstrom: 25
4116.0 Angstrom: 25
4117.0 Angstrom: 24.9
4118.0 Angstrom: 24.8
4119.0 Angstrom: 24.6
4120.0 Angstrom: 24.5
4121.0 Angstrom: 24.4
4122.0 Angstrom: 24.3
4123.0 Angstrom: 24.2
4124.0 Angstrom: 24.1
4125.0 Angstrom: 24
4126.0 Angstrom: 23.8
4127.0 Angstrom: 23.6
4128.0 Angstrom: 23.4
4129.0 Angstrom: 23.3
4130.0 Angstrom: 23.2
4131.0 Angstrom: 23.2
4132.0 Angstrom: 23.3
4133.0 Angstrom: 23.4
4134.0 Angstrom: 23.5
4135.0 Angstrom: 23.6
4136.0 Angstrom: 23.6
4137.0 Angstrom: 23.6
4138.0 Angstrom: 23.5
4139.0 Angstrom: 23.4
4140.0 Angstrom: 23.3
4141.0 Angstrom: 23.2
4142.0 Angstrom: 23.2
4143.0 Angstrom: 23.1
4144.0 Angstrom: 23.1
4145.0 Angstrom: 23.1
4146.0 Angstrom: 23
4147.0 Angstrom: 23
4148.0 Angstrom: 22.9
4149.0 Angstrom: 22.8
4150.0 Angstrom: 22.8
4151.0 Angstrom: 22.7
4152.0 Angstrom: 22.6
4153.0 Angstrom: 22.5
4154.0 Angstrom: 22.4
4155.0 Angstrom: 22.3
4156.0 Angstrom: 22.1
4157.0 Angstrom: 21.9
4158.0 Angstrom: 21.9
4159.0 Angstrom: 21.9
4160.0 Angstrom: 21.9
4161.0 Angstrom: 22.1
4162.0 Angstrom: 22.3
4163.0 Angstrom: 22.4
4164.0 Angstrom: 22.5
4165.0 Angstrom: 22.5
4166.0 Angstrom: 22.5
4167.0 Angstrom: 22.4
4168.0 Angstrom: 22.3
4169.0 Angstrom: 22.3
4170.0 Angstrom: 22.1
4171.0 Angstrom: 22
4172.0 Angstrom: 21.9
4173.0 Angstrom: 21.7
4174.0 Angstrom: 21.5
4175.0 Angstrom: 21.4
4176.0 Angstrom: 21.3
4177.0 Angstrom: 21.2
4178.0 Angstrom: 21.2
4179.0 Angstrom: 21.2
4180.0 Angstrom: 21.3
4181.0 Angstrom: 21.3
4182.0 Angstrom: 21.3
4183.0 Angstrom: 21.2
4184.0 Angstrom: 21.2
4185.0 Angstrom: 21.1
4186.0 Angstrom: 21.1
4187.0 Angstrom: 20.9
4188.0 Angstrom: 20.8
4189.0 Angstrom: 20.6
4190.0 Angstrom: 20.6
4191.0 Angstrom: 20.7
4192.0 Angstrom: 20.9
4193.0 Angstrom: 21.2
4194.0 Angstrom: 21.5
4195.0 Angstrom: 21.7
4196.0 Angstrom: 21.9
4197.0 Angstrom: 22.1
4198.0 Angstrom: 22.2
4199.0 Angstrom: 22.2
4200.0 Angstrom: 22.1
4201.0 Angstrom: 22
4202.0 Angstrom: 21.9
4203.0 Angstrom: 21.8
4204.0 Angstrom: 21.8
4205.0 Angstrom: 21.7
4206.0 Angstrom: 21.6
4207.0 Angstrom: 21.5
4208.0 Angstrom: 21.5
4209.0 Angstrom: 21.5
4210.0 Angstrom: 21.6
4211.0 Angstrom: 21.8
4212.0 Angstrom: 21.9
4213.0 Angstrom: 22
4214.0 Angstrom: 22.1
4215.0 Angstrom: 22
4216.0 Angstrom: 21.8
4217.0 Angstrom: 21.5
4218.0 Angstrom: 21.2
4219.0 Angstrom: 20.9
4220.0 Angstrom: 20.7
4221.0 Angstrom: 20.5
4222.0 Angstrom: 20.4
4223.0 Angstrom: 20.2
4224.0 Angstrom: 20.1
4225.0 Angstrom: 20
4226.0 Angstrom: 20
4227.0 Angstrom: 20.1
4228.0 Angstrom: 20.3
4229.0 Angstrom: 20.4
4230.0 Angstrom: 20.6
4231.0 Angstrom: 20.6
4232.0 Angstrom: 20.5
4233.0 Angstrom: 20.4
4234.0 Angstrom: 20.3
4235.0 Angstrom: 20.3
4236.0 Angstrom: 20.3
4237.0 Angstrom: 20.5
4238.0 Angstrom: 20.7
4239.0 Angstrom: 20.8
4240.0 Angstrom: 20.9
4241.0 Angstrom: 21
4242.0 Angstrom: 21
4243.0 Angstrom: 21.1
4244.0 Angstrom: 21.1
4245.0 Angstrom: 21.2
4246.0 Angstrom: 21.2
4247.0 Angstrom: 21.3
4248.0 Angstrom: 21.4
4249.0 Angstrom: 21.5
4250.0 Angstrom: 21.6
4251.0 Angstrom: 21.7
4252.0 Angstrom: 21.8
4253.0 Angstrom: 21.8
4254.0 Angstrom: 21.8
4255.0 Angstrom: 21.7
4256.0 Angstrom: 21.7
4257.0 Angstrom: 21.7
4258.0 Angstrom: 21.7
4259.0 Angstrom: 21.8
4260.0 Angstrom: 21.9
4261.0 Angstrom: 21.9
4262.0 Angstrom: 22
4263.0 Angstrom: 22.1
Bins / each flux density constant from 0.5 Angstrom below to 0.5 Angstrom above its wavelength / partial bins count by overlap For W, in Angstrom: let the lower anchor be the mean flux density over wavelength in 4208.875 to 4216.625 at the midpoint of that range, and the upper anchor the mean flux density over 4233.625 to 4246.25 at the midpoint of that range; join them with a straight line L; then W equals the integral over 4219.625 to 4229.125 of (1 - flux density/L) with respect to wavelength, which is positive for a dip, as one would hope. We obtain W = 0.51 Angstrom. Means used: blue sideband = 21.8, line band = 20.3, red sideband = 20.8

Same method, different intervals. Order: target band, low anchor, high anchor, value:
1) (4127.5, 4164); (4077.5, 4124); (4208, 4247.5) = 1.7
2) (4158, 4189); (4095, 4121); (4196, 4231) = 1.7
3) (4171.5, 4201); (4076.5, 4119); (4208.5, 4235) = 1.2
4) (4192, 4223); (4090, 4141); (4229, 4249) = 0.4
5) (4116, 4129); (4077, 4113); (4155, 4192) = 0.1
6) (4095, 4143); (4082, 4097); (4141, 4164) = -0.5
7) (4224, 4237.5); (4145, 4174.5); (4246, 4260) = 0.9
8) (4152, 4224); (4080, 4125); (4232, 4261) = 4.3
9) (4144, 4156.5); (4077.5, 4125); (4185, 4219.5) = 0.5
